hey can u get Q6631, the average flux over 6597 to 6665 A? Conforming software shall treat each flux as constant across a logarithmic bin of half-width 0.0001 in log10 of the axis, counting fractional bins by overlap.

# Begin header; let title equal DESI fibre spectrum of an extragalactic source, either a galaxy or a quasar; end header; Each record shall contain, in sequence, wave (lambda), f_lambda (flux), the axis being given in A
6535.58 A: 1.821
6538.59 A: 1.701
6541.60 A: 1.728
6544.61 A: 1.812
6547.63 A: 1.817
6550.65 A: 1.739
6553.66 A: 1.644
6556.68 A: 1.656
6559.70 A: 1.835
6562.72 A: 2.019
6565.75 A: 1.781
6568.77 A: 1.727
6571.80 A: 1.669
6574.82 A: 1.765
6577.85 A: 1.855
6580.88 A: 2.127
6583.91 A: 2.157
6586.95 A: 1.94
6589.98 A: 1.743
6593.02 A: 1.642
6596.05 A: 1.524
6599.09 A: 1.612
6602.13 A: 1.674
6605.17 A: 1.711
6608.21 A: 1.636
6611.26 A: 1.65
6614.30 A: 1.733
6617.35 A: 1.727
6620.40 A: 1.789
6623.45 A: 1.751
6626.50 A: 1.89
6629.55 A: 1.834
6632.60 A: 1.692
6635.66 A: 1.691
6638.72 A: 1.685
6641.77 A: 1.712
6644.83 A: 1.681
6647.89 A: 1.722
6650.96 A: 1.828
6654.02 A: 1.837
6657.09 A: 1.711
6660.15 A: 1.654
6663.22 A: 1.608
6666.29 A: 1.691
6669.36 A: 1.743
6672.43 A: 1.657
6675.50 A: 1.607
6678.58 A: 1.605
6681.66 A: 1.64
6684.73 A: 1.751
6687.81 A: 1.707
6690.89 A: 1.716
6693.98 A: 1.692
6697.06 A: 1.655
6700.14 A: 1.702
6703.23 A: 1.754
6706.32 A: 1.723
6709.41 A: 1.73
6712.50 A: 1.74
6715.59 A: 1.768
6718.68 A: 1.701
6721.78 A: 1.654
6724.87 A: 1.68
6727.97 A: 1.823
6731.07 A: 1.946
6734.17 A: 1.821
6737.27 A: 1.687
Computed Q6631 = 1.72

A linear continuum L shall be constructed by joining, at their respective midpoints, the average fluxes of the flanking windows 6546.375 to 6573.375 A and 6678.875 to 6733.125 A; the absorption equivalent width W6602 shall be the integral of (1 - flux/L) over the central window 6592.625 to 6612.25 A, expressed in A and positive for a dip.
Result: 1.3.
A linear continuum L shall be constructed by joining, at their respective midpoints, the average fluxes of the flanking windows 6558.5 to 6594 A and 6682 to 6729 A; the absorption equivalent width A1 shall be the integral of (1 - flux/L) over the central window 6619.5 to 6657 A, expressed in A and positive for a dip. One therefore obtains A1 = 0.70 A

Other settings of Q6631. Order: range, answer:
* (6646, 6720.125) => 1.71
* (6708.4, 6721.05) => 1.73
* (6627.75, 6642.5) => 1.73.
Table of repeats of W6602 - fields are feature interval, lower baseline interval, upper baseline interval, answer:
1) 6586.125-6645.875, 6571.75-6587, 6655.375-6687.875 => 3.8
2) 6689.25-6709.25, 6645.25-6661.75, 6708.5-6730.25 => 0.3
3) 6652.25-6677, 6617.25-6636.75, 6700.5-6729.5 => 0.9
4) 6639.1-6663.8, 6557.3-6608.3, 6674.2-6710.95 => 0.1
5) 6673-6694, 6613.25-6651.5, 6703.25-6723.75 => 0.7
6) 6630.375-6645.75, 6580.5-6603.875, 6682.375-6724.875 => 0.5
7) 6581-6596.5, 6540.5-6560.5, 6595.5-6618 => -1.5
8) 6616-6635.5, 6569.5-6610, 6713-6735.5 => 0.0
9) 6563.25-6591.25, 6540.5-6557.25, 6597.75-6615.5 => -2.7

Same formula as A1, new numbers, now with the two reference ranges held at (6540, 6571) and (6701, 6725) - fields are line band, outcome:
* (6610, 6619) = 0.2 A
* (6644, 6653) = -0.1 A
